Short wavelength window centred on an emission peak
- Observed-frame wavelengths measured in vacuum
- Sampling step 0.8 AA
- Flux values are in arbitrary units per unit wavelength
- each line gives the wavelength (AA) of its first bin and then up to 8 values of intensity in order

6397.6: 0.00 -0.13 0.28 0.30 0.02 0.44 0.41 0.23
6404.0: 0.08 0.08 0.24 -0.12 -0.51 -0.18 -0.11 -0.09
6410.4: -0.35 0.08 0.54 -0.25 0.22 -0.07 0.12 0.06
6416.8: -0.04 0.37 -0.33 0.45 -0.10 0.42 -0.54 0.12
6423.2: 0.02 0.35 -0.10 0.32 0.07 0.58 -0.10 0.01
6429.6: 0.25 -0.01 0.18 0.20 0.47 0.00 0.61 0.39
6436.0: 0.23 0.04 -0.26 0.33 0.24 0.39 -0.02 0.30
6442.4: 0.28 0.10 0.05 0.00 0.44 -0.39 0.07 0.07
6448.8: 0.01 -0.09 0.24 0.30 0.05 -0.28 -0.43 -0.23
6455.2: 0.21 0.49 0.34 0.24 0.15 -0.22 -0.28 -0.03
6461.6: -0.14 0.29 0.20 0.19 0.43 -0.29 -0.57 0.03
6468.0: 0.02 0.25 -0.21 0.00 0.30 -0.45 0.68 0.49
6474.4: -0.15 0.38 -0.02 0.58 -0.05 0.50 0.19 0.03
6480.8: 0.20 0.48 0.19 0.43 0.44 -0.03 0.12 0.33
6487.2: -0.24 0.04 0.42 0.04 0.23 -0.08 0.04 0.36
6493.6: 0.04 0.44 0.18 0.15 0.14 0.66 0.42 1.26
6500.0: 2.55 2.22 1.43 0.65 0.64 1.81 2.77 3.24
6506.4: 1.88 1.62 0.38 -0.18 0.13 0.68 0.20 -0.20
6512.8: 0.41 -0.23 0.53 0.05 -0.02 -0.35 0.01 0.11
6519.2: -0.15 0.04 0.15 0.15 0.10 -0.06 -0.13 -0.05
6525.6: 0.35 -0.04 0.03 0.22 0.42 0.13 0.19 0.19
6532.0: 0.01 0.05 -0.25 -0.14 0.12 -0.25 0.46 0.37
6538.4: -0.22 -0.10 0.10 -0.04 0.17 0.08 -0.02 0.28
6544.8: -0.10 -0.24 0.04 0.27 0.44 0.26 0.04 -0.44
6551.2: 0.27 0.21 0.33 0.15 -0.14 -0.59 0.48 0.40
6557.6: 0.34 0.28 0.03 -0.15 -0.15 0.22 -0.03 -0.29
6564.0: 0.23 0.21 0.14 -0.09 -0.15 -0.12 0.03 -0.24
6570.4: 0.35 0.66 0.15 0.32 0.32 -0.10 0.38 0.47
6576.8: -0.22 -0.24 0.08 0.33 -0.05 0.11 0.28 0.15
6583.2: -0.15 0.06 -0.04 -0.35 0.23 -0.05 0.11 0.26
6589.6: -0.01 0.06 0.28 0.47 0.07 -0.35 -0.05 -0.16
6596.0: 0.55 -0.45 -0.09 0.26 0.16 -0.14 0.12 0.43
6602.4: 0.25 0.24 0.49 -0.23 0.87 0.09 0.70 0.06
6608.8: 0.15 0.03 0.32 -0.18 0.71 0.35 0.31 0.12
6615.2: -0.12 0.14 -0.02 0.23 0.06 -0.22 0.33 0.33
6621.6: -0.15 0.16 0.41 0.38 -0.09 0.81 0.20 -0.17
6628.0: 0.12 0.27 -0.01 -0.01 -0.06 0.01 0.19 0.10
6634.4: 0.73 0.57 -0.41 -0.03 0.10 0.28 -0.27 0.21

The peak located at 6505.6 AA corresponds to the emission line [O II]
